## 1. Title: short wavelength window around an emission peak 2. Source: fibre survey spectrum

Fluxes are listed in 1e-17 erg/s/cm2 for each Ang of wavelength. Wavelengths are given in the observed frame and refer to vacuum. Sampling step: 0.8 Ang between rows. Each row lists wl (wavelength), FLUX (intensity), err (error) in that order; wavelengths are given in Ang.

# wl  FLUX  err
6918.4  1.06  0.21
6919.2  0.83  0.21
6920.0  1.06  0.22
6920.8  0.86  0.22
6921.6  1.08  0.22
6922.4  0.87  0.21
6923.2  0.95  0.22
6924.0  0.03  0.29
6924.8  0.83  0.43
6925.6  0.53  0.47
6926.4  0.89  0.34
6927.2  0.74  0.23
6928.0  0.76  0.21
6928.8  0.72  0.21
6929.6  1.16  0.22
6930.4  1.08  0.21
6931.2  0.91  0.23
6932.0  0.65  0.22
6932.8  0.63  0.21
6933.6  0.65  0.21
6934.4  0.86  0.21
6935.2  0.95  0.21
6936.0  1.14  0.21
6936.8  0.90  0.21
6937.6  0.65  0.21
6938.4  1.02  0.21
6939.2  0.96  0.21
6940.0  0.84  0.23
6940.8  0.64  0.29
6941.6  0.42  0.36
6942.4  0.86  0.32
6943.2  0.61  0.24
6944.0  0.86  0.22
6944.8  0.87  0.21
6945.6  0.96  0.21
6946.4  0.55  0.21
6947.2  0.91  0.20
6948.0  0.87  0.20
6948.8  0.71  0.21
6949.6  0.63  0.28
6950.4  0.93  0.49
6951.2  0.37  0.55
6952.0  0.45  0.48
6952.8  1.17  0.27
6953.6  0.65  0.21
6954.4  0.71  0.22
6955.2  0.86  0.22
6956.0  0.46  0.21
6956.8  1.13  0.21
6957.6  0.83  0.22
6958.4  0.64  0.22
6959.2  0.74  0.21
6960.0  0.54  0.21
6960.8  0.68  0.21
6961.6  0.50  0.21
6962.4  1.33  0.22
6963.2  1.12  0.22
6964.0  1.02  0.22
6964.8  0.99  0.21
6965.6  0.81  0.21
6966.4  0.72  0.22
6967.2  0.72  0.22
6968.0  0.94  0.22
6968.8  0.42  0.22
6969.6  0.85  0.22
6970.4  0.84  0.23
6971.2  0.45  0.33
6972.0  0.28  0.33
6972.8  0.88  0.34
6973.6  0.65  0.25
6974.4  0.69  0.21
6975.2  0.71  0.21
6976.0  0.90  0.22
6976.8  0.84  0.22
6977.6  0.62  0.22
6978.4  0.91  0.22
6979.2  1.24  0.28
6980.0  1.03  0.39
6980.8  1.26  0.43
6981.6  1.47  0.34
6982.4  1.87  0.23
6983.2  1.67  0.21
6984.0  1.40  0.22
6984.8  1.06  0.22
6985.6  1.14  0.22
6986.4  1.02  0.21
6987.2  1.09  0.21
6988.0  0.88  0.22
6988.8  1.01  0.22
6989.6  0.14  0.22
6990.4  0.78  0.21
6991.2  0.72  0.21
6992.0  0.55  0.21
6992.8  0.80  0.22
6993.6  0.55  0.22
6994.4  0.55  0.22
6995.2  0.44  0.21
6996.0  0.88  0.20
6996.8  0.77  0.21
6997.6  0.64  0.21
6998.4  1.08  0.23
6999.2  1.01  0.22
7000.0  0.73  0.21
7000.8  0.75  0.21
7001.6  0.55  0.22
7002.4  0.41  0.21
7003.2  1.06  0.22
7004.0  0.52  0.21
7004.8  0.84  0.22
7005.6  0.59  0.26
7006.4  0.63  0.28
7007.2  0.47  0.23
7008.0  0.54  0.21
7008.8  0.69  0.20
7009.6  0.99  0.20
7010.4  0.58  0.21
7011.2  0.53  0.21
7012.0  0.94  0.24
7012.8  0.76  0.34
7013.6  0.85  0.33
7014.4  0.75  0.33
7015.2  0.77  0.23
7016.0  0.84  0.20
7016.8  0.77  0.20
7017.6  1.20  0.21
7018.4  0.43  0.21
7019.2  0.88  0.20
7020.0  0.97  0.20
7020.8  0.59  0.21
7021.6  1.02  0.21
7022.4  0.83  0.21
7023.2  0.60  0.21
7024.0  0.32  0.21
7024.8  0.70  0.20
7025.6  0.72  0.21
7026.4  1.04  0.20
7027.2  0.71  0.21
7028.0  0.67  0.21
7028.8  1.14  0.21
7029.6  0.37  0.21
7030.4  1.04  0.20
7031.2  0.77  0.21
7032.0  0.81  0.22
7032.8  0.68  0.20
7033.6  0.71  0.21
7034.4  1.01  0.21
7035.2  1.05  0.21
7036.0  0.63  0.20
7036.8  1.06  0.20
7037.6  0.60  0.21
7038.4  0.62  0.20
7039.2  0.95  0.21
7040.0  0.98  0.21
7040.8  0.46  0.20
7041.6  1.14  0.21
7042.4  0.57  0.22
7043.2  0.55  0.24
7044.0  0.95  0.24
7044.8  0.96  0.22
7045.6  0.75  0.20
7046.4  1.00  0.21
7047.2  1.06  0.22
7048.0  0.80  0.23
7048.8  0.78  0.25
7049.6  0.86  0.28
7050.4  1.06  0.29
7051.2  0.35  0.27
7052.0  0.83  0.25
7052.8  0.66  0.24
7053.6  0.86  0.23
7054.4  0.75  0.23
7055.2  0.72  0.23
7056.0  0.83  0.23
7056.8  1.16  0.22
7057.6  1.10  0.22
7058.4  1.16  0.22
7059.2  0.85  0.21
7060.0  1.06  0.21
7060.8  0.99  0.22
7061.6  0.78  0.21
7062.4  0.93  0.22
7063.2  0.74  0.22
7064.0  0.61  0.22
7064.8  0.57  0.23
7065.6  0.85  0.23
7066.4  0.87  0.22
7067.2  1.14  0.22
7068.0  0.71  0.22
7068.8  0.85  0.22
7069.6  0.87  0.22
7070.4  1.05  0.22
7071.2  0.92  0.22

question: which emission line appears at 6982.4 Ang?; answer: [O III]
